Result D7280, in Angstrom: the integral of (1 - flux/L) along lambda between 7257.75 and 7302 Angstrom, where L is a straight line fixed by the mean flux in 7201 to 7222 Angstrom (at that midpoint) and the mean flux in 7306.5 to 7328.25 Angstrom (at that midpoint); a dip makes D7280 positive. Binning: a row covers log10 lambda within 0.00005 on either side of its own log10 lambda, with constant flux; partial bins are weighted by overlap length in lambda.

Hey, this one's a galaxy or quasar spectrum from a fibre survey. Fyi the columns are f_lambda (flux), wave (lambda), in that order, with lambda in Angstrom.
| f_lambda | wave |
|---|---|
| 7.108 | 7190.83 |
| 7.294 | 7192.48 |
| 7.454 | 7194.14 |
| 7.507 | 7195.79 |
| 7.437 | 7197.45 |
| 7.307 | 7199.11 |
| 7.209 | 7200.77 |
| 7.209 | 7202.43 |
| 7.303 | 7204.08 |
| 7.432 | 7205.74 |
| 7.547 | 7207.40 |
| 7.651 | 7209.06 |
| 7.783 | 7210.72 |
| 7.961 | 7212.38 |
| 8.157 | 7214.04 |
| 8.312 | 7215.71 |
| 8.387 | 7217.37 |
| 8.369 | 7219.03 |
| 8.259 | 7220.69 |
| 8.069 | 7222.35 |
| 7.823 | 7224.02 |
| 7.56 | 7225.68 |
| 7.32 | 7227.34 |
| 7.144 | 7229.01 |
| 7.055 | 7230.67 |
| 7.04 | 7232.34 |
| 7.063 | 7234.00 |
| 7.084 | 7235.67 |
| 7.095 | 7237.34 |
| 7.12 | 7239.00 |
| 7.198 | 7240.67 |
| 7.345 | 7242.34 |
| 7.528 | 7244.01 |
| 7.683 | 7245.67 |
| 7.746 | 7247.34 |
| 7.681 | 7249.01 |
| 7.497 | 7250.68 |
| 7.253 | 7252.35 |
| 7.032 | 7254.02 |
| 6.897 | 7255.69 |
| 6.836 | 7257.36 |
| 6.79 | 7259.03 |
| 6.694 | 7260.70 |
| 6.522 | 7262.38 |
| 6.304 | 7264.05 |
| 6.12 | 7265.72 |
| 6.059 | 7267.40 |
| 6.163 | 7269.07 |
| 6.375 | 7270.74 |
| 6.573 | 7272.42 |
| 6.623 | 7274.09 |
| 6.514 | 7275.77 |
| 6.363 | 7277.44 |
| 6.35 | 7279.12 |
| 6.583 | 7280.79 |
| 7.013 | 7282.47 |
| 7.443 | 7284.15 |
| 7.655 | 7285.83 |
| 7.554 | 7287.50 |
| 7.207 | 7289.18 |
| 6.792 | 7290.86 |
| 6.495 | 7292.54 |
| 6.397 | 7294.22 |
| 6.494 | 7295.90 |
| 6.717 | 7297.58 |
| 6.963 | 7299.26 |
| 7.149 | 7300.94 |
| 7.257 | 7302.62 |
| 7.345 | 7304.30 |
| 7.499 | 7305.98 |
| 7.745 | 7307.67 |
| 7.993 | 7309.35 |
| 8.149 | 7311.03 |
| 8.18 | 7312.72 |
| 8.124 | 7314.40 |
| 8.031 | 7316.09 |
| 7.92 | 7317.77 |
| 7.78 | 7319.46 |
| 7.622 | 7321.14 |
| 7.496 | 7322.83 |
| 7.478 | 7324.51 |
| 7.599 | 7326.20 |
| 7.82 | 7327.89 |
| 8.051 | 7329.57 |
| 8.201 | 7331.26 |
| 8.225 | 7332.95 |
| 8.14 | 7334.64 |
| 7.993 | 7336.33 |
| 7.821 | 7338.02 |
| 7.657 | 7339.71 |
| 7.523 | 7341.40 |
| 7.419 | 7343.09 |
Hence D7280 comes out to 6.5 Angstrom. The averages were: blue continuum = 7.85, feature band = 6.69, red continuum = 7.83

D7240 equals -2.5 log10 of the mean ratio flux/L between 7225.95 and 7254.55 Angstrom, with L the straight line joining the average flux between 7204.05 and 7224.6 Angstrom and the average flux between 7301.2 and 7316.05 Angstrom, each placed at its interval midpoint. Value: 0.09 mag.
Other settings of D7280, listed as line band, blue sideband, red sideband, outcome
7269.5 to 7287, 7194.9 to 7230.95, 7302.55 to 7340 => 2.3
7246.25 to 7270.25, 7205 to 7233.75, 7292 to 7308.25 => 1.8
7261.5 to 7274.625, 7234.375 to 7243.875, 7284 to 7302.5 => 1.4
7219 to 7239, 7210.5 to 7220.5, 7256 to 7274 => 0.7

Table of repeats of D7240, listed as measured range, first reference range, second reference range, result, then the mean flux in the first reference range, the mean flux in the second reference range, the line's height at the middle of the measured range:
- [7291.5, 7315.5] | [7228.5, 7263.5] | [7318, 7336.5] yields 0.05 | 7.15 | 7.85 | 7.65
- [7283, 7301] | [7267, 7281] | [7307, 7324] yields 0.01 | 6.41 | 7.9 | 7.05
